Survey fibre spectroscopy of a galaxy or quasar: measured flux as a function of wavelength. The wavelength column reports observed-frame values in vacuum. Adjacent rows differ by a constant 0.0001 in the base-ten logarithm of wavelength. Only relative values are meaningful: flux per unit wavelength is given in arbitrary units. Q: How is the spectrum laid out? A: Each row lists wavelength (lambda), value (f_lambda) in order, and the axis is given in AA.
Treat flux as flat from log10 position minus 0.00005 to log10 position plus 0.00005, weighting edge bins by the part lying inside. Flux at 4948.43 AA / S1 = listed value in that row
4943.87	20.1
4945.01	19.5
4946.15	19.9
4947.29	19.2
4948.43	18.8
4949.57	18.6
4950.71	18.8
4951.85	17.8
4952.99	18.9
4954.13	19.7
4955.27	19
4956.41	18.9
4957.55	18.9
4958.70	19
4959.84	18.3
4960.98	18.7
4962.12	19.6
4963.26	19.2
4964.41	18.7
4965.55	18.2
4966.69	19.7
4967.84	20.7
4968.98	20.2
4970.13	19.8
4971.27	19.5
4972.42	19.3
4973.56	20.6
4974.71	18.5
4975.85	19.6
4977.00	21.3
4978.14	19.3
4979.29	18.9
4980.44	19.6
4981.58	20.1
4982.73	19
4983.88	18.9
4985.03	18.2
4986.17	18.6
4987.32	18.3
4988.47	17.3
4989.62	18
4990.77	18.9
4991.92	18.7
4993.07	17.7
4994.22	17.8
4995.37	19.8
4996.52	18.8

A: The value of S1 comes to 18.8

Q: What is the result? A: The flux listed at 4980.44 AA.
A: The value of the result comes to 19.6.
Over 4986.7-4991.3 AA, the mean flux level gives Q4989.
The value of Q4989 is 18.1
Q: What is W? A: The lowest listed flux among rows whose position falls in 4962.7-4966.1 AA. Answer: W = 18.2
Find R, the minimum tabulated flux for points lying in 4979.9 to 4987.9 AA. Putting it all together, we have 18.2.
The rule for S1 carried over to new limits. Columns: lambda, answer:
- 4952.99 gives 18.9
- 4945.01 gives 19.5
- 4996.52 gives 18.8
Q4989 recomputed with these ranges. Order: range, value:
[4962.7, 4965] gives 18.9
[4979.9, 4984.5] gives 19.4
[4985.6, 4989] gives 18.1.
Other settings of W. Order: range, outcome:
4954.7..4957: 18.9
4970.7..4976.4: 18.5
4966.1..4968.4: 19.7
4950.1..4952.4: 17.8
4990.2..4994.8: 17.7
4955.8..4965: 18.3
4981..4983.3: 19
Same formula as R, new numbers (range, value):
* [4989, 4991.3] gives 18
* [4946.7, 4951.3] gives 18.6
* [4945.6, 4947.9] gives 19.2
